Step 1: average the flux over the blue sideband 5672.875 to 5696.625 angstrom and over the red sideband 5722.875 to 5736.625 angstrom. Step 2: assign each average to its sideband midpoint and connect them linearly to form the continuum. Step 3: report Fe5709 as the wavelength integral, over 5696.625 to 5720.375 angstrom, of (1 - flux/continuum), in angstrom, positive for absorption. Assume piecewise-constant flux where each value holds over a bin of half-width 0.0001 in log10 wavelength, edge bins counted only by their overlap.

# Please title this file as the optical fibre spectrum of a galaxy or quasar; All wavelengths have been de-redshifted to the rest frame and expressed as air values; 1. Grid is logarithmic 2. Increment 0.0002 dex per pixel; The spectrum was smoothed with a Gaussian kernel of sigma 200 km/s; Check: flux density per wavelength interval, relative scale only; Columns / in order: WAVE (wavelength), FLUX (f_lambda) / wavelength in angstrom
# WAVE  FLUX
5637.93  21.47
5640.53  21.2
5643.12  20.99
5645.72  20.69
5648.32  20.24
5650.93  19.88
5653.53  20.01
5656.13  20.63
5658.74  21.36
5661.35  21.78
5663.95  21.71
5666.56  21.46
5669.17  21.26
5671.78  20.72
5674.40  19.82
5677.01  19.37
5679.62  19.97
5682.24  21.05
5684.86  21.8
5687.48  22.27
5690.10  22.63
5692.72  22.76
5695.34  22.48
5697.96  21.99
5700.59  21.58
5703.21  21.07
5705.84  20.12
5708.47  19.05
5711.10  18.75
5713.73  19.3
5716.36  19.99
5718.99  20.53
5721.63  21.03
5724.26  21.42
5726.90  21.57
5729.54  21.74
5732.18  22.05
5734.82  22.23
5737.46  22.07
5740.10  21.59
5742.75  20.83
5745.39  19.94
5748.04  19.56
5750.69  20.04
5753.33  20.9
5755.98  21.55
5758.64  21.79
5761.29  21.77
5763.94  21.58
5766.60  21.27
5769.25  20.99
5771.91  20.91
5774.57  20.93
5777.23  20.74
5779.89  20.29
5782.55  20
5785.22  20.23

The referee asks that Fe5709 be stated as 1.4 angstrom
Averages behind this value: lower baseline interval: 21.3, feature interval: 20.3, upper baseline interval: 21.8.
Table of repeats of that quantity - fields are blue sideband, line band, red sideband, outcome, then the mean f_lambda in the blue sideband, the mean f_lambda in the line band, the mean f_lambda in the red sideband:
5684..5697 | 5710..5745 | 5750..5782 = 1.2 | 22.4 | 21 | 21.1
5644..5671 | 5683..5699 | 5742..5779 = -1.1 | 20.9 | 22.3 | 20.9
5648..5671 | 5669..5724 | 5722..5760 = 0.6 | 20.9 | 20.8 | 21.2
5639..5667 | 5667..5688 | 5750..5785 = 0.2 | 20.9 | 20.7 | 21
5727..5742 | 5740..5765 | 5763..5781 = 0.6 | 21.9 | 20.9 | 21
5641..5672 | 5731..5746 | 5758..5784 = -0.4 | 20.9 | 21.5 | 21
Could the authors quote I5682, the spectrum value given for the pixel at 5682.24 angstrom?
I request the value 21.05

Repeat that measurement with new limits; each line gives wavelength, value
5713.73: 19.3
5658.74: 21.36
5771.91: 20.91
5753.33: 20.9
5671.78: 20.72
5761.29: 21.77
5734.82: 22.23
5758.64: 21.79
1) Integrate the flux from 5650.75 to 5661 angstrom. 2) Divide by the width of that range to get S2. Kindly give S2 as 20.7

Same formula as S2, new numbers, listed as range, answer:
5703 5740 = 20.8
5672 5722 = 20.8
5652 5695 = 21.2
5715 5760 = 21.1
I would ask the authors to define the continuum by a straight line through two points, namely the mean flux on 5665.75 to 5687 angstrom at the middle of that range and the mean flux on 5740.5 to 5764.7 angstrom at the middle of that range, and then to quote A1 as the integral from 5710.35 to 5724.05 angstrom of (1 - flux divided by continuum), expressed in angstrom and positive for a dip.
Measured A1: 0.5 angstrom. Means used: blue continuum 20.7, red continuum 20.9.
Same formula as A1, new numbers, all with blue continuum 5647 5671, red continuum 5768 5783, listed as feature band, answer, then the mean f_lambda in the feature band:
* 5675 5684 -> 0.3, 20.2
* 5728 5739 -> -0.7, 22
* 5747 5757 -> 0.1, 20.5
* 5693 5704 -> -0.6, 21.9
